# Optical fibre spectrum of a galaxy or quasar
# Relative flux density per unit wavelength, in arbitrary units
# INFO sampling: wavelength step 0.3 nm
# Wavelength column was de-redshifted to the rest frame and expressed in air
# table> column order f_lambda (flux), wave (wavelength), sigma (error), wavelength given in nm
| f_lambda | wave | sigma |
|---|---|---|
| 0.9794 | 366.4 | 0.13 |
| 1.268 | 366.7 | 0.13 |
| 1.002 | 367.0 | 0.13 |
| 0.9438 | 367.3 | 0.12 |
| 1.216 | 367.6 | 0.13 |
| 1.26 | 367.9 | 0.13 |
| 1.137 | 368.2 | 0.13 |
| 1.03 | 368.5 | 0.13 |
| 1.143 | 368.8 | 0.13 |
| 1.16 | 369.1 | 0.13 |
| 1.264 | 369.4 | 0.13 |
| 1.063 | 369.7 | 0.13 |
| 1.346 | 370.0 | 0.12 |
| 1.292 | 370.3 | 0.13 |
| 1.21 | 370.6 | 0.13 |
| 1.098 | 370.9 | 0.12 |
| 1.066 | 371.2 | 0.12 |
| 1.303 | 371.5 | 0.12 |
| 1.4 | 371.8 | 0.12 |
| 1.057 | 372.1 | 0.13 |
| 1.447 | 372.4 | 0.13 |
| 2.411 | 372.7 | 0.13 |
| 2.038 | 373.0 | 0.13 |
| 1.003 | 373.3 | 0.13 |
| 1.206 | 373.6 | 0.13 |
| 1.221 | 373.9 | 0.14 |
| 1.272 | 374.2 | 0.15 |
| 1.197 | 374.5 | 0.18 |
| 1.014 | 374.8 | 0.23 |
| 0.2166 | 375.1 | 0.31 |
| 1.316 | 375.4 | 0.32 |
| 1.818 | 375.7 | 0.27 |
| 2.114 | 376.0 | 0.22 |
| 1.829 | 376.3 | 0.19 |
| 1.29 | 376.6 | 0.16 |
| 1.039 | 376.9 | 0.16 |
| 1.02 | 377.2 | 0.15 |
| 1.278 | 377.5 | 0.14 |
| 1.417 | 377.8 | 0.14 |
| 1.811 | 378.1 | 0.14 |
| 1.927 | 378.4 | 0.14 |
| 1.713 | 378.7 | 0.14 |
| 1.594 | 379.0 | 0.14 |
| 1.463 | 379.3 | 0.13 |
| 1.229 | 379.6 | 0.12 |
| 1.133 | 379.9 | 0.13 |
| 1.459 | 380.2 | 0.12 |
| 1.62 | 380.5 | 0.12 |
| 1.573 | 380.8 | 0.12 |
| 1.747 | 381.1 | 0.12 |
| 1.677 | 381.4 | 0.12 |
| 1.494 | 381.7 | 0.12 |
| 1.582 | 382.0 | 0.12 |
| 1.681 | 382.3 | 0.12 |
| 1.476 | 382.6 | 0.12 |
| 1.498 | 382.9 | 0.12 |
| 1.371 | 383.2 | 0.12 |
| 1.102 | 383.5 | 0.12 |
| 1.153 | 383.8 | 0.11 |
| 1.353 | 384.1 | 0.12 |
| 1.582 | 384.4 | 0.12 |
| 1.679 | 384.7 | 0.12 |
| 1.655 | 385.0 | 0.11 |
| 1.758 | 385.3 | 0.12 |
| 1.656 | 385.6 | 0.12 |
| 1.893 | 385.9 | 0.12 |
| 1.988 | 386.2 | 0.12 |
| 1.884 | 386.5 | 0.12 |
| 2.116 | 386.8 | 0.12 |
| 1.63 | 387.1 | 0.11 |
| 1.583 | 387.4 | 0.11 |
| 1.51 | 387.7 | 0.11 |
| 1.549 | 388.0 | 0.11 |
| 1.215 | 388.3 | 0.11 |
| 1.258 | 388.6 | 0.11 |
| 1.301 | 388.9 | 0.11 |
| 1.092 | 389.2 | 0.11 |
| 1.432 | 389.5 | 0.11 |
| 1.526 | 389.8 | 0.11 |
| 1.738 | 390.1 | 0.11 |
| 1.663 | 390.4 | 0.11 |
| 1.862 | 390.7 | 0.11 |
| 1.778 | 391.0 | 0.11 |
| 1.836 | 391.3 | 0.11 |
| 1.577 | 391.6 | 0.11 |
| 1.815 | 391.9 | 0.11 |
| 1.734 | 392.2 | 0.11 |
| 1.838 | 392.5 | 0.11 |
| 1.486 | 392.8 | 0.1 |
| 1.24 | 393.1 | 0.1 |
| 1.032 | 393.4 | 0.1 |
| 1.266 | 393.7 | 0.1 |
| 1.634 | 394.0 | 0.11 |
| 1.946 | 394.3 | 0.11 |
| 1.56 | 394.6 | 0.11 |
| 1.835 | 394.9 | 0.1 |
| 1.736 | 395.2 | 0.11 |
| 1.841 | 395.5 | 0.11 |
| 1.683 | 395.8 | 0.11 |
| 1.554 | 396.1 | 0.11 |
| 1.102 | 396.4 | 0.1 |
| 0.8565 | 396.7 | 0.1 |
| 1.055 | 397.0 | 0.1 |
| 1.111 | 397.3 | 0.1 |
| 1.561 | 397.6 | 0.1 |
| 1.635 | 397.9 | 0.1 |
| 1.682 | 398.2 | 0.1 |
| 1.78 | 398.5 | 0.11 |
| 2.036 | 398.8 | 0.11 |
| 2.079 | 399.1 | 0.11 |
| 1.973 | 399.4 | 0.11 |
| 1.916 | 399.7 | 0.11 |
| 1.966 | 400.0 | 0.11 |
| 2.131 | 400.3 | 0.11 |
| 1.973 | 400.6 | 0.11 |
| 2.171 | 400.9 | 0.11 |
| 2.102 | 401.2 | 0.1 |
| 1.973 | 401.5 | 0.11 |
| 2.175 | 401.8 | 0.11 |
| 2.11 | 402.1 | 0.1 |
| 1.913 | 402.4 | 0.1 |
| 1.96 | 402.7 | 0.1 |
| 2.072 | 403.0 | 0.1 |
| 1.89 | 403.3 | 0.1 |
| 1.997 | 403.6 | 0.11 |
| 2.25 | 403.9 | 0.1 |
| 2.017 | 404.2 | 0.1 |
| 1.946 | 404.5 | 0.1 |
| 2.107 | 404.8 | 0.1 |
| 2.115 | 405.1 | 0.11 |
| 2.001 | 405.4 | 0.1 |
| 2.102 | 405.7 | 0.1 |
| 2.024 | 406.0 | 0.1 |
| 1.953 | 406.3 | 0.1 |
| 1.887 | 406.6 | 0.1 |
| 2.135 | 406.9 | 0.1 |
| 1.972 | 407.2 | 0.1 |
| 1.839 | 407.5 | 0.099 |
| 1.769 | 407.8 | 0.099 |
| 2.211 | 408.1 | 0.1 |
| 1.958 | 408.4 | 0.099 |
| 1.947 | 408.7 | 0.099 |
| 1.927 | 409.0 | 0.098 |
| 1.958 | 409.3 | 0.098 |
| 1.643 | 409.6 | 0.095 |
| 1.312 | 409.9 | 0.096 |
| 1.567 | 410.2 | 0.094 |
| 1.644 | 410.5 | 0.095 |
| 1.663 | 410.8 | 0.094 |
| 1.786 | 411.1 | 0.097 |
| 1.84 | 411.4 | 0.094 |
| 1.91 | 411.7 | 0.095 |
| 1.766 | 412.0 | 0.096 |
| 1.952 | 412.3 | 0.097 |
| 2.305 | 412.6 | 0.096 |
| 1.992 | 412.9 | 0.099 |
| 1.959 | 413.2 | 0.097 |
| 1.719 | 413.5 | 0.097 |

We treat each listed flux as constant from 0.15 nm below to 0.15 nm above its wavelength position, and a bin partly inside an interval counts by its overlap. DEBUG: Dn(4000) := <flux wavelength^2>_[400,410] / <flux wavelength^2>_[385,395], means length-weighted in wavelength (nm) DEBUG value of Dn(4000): 1.33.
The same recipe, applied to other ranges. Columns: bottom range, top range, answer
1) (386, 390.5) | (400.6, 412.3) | 1.35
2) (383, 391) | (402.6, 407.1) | 1.42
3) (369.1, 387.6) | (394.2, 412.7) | 1.44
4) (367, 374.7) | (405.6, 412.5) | 1.79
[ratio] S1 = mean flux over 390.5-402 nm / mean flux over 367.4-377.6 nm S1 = 1.32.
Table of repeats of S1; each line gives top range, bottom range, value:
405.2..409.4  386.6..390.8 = 1.29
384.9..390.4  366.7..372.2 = 1.37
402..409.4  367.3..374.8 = 1.57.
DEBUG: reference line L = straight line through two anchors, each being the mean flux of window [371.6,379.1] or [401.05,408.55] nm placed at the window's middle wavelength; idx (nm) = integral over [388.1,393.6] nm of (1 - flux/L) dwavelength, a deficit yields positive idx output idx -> 0.69 nm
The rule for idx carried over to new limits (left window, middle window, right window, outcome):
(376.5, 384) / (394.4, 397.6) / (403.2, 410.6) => 0.526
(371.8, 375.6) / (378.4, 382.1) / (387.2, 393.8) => -0.422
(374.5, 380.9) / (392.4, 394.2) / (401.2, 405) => 0.379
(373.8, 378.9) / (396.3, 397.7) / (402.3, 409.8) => 0.526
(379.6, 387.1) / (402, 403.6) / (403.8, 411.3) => -0.124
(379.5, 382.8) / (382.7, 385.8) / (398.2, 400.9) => 0.216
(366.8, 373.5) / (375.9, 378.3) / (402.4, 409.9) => -0.117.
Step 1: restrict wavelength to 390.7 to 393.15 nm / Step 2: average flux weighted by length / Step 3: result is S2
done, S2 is 1.69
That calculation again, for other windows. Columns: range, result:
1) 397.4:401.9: 1.93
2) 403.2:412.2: 1.9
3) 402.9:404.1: 2.05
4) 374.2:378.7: 1.39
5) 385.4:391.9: 1.63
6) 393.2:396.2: 1.6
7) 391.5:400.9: 1.64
